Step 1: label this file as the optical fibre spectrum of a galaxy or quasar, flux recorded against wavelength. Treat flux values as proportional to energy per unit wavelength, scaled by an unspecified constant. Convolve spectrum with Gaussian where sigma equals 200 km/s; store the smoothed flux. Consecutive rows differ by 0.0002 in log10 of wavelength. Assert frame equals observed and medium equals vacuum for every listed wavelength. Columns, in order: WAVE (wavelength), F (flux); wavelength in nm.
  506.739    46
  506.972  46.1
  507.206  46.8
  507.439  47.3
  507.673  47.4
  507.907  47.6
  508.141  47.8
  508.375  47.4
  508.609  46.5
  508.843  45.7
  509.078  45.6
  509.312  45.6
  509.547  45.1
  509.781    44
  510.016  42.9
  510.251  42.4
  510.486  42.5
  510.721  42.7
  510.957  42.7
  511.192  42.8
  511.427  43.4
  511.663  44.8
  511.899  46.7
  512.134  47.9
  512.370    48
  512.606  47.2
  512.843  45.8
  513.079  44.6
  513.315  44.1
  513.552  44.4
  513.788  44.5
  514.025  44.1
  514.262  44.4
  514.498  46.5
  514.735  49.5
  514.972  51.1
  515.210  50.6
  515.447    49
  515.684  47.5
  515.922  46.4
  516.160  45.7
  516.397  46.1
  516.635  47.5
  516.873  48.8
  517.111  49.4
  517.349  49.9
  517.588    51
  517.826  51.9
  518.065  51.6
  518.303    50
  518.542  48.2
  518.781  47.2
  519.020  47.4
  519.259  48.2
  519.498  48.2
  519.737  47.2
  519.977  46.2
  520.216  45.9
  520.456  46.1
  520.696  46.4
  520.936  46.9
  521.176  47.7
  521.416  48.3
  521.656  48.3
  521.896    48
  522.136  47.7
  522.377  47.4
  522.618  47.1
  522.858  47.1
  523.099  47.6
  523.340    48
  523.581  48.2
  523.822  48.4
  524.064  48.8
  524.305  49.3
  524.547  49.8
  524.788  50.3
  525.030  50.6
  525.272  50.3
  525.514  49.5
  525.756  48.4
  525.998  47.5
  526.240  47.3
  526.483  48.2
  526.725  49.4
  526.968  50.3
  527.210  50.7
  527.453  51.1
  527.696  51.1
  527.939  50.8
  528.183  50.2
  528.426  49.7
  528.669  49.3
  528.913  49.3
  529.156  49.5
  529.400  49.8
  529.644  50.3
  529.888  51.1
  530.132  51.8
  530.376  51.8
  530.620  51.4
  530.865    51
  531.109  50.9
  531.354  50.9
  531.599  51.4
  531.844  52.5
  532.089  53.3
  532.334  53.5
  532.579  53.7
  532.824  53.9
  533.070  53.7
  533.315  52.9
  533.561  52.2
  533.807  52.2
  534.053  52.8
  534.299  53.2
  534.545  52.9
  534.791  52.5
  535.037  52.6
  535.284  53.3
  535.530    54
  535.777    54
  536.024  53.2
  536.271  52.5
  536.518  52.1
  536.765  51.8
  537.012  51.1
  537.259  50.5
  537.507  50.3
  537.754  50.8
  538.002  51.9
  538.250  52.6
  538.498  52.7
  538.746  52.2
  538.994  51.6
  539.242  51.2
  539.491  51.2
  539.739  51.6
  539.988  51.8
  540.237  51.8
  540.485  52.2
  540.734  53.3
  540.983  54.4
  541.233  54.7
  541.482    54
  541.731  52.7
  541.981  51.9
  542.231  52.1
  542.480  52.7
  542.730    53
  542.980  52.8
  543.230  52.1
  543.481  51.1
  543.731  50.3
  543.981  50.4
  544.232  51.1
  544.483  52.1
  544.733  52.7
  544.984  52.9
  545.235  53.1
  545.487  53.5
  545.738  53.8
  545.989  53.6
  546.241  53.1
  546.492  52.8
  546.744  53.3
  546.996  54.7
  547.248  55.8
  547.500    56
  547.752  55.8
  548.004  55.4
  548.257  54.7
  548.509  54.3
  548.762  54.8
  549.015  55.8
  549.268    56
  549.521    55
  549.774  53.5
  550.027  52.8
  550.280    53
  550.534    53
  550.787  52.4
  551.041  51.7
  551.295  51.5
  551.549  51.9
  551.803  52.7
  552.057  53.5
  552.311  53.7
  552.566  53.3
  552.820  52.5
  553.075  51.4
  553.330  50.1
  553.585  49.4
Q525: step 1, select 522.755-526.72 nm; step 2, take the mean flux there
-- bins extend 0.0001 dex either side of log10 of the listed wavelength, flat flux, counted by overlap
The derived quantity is 48.7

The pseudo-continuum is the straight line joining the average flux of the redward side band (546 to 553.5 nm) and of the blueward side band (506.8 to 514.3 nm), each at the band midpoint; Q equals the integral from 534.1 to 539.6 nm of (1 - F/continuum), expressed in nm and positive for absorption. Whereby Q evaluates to -0.15 nm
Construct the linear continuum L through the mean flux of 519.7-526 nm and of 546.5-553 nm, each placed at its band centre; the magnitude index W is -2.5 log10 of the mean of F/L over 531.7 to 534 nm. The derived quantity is -0.06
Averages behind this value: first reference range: 48.1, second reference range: 53.8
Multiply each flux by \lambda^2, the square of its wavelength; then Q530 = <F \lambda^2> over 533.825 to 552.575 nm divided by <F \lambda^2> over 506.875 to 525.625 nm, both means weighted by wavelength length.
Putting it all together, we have 1.2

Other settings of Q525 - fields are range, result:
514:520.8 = 48.1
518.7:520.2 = 47.3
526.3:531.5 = 50.4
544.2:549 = 54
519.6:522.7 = 47.2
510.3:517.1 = 46.1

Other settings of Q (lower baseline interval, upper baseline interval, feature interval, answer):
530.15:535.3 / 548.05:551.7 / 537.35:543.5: 0.08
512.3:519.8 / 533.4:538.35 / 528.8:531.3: 0.01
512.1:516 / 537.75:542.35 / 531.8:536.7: -0.18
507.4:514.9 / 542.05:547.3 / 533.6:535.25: -0.07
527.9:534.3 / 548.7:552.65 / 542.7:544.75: 0.04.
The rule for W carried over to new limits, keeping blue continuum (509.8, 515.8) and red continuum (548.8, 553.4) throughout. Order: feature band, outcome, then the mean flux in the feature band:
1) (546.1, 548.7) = -0.046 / 54.6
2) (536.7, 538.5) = -0.020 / 51.4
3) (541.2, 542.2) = -0.039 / 53.1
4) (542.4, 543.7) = -0.014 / 52.2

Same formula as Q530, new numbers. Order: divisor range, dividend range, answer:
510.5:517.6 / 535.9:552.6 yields 1.28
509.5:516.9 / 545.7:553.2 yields 1.35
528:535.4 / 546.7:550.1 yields 1.13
